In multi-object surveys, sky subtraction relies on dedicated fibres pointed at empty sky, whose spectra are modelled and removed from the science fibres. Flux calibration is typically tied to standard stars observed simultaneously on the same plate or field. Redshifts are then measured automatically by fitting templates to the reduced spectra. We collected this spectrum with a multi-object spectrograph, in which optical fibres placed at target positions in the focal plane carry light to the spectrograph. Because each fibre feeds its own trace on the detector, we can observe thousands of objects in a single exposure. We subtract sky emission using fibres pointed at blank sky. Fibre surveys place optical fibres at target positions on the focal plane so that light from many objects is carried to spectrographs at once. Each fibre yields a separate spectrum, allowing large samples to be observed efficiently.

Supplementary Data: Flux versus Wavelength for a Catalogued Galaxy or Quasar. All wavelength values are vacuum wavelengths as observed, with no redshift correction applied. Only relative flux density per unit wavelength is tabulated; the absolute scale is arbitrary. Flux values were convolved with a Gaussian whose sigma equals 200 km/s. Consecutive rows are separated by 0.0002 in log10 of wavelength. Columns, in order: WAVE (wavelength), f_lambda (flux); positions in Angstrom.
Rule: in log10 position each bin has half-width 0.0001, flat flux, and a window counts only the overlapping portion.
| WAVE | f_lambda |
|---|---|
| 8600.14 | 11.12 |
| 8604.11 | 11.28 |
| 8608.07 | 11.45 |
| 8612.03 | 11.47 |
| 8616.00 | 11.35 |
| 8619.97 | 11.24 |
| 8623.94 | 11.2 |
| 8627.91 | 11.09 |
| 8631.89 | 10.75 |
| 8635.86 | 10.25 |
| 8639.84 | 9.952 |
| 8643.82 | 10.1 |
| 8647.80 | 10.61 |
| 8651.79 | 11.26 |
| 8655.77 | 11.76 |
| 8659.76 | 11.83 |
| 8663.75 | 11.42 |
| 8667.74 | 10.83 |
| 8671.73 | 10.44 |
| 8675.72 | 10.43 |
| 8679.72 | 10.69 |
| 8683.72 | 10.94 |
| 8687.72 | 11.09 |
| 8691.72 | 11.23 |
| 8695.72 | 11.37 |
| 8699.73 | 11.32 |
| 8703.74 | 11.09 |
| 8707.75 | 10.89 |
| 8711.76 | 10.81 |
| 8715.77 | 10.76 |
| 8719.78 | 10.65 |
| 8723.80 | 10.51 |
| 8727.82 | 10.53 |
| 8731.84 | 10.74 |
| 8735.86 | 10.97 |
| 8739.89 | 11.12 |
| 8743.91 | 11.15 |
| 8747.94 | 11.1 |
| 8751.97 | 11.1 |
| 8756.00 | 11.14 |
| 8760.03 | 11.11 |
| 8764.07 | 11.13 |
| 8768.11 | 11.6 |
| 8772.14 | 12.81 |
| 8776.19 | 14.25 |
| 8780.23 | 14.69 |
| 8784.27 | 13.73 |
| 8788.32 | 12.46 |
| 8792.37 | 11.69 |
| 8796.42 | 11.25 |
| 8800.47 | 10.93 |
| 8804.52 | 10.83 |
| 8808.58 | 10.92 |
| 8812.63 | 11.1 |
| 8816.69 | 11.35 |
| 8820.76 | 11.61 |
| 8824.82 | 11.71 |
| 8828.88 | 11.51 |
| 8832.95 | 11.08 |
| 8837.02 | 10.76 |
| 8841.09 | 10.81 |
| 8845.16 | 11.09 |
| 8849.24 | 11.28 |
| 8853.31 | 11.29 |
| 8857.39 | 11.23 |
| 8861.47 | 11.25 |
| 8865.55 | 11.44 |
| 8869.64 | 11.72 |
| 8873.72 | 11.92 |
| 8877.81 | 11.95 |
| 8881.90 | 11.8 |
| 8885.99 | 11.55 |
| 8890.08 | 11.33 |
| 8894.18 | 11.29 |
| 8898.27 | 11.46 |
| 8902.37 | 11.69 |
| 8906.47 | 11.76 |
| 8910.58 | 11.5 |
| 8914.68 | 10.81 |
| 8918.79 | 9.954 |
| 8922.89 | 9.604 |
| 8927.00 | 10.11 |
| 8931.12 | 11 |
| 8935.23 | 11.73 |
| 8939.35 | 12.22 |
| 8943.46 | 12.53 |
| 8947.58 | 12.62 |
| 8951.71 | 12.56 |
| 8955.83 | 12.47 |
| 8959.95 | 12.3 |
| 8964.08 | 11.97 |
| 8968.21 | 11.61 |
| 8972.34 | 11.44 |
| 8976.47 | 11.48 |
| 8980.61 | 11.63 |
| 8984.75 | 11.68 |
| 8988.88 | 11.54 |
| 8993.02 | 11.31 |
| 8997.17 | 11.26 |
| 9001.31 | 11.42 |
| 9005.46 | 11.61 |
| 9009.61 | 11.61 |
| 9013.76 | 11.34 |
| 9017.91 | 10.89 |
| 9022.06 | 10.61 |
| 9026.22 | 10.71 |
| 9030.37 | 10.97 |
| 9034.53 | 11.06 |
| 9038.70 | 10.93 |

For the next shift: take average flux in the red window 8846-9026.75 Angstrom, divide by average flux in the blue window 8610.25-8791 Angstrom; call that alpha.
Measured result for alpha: 1.02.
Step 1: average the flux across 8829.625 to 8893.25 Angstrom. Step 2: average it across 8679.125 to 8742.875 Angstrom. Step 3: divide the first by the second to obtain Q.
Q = 1.0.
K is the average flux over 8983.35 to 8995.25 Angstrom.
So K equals 11.5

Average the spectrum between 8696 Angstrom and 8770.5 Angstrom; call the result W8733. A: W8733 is 11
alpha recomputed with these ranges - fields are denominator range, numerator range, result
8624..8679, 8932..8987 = 1.11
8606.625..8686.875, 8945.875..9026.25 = 1.06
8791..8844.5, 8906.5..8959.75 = 1.03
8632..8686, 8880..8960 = 1.06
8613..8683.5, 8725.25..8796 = 1.08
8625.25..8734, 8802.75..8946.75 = 1.04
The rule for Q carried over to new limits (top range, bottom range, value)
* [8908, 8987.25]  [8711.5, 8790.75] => 0.99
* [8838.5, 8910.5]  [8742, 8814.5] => 0.97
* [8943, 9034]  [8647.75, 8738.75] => 1.06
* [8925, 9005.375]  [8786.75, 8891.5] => 1.03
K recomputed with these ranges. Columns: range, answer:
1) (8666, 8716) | 10.9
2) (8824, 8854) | 11.2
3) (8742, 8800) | 12.1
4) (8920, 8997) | 11.6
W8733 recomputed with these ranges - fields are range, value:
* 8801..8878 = 11.3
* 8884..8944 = 11.2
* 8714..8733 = 10.6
